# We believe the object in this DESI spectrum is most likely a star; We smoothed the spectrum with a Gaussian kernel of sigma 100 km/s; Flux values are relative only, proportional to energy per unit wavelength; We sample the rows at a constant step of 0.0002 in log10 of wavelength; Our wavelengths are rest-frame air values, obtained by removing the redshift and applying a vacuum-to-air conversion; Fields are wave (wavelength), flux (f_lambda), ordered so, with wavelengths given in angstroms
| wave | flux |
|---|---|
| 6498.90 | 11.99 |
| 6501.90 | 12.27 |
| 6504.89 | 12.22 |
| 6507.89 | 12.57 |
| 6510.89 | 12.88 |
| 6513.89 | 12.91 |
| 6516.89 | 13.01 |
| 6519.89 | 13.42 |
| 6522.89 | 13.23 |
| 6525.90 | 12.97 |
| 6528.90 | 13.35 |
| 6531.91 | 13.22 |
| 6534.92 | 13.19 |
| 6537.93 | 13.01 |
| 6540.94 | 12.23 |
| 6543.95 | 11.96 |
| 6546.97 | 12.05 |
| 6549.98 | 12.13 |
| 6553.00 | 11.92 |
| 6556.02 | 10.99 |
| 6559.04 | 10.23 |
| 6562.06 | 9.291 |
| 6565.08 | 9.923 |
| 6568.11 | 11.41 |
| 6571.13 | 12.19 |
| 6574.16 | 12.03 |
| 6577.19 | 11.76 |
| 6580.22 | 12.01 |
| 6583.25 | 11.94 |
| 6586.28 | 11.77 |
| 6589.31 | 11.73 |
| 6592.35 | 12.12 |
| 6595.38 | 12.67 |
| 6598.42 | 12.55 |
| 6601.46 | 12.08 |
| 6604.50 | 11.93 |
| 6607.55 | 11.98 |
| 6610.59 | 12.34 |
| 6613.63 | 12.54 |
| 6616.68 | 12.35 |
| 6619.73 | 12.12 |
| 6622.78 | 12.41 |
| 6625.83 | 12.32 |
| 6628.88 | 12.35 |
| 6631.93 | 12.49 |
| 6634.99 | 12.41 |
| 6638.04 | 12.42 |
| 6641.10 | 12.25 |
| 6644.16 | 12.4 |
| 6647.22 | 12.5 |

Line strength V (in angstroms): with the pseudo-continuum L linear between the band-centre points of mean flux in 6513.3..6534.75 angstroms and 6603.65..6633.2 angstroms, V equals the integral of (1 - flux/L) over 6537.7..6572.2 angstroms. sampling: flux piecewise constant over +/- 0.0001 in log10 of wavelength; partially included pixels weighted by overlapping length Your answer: 4.0 angstroms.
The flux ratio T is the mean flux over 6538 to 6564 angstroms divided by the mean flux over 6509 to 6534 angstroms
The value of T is 0.9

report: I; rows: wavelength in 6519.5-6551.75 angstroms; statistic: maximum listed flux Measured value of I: 13.42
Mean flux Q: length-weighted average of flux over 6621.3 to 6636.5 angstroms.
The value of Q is 12.4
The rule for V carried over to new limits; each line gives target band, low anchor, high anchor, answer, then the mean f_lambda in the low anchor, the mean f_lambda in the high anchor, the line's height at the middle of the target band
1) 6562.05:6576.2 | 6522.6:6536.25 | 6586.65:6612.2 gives 1.60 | 13.2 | 12.2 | 12.6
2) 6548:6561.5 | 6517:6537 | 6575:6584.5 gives 1.43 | 13.2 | 11.9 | 12.5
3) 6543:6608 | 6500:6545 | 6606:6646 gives 4.73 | 12.8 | 12.3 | 12.6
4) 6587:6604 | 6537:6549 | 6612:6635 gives 0.20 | 12.3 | 12.4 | 12.3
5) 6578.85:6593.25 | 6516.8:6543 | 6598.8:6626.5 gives 0.69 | 13.1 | 12.2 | 12.5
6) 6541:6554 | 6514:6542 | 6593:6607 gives 0.83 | 13.1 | 12.3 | 12.9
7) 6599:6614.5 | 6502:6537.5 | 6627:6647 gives 0.45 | 13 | 12.4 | 12.5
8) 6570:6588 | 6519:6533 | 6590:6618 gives 0.91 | 13.2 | 12.3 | 12.6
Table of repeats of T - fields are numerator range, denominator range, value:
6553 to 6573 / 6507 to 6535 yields 0.82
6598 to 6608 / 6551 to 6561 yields 1.10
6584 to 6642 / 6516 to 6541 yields 0.93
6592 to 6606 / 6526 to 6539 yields 0.93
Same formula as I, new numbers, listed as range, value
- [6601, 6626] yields 12.54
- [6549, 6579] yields 12.19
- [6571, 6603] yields 12.67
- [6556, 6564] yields 10.99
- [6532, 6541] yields 13.19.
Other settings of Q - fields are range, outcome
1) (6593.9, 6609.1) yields 12.2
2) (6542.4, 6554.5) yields 12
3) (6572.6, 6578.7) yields 11.9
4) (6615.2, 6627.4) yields 12.3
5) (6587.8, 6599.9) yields 12.3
